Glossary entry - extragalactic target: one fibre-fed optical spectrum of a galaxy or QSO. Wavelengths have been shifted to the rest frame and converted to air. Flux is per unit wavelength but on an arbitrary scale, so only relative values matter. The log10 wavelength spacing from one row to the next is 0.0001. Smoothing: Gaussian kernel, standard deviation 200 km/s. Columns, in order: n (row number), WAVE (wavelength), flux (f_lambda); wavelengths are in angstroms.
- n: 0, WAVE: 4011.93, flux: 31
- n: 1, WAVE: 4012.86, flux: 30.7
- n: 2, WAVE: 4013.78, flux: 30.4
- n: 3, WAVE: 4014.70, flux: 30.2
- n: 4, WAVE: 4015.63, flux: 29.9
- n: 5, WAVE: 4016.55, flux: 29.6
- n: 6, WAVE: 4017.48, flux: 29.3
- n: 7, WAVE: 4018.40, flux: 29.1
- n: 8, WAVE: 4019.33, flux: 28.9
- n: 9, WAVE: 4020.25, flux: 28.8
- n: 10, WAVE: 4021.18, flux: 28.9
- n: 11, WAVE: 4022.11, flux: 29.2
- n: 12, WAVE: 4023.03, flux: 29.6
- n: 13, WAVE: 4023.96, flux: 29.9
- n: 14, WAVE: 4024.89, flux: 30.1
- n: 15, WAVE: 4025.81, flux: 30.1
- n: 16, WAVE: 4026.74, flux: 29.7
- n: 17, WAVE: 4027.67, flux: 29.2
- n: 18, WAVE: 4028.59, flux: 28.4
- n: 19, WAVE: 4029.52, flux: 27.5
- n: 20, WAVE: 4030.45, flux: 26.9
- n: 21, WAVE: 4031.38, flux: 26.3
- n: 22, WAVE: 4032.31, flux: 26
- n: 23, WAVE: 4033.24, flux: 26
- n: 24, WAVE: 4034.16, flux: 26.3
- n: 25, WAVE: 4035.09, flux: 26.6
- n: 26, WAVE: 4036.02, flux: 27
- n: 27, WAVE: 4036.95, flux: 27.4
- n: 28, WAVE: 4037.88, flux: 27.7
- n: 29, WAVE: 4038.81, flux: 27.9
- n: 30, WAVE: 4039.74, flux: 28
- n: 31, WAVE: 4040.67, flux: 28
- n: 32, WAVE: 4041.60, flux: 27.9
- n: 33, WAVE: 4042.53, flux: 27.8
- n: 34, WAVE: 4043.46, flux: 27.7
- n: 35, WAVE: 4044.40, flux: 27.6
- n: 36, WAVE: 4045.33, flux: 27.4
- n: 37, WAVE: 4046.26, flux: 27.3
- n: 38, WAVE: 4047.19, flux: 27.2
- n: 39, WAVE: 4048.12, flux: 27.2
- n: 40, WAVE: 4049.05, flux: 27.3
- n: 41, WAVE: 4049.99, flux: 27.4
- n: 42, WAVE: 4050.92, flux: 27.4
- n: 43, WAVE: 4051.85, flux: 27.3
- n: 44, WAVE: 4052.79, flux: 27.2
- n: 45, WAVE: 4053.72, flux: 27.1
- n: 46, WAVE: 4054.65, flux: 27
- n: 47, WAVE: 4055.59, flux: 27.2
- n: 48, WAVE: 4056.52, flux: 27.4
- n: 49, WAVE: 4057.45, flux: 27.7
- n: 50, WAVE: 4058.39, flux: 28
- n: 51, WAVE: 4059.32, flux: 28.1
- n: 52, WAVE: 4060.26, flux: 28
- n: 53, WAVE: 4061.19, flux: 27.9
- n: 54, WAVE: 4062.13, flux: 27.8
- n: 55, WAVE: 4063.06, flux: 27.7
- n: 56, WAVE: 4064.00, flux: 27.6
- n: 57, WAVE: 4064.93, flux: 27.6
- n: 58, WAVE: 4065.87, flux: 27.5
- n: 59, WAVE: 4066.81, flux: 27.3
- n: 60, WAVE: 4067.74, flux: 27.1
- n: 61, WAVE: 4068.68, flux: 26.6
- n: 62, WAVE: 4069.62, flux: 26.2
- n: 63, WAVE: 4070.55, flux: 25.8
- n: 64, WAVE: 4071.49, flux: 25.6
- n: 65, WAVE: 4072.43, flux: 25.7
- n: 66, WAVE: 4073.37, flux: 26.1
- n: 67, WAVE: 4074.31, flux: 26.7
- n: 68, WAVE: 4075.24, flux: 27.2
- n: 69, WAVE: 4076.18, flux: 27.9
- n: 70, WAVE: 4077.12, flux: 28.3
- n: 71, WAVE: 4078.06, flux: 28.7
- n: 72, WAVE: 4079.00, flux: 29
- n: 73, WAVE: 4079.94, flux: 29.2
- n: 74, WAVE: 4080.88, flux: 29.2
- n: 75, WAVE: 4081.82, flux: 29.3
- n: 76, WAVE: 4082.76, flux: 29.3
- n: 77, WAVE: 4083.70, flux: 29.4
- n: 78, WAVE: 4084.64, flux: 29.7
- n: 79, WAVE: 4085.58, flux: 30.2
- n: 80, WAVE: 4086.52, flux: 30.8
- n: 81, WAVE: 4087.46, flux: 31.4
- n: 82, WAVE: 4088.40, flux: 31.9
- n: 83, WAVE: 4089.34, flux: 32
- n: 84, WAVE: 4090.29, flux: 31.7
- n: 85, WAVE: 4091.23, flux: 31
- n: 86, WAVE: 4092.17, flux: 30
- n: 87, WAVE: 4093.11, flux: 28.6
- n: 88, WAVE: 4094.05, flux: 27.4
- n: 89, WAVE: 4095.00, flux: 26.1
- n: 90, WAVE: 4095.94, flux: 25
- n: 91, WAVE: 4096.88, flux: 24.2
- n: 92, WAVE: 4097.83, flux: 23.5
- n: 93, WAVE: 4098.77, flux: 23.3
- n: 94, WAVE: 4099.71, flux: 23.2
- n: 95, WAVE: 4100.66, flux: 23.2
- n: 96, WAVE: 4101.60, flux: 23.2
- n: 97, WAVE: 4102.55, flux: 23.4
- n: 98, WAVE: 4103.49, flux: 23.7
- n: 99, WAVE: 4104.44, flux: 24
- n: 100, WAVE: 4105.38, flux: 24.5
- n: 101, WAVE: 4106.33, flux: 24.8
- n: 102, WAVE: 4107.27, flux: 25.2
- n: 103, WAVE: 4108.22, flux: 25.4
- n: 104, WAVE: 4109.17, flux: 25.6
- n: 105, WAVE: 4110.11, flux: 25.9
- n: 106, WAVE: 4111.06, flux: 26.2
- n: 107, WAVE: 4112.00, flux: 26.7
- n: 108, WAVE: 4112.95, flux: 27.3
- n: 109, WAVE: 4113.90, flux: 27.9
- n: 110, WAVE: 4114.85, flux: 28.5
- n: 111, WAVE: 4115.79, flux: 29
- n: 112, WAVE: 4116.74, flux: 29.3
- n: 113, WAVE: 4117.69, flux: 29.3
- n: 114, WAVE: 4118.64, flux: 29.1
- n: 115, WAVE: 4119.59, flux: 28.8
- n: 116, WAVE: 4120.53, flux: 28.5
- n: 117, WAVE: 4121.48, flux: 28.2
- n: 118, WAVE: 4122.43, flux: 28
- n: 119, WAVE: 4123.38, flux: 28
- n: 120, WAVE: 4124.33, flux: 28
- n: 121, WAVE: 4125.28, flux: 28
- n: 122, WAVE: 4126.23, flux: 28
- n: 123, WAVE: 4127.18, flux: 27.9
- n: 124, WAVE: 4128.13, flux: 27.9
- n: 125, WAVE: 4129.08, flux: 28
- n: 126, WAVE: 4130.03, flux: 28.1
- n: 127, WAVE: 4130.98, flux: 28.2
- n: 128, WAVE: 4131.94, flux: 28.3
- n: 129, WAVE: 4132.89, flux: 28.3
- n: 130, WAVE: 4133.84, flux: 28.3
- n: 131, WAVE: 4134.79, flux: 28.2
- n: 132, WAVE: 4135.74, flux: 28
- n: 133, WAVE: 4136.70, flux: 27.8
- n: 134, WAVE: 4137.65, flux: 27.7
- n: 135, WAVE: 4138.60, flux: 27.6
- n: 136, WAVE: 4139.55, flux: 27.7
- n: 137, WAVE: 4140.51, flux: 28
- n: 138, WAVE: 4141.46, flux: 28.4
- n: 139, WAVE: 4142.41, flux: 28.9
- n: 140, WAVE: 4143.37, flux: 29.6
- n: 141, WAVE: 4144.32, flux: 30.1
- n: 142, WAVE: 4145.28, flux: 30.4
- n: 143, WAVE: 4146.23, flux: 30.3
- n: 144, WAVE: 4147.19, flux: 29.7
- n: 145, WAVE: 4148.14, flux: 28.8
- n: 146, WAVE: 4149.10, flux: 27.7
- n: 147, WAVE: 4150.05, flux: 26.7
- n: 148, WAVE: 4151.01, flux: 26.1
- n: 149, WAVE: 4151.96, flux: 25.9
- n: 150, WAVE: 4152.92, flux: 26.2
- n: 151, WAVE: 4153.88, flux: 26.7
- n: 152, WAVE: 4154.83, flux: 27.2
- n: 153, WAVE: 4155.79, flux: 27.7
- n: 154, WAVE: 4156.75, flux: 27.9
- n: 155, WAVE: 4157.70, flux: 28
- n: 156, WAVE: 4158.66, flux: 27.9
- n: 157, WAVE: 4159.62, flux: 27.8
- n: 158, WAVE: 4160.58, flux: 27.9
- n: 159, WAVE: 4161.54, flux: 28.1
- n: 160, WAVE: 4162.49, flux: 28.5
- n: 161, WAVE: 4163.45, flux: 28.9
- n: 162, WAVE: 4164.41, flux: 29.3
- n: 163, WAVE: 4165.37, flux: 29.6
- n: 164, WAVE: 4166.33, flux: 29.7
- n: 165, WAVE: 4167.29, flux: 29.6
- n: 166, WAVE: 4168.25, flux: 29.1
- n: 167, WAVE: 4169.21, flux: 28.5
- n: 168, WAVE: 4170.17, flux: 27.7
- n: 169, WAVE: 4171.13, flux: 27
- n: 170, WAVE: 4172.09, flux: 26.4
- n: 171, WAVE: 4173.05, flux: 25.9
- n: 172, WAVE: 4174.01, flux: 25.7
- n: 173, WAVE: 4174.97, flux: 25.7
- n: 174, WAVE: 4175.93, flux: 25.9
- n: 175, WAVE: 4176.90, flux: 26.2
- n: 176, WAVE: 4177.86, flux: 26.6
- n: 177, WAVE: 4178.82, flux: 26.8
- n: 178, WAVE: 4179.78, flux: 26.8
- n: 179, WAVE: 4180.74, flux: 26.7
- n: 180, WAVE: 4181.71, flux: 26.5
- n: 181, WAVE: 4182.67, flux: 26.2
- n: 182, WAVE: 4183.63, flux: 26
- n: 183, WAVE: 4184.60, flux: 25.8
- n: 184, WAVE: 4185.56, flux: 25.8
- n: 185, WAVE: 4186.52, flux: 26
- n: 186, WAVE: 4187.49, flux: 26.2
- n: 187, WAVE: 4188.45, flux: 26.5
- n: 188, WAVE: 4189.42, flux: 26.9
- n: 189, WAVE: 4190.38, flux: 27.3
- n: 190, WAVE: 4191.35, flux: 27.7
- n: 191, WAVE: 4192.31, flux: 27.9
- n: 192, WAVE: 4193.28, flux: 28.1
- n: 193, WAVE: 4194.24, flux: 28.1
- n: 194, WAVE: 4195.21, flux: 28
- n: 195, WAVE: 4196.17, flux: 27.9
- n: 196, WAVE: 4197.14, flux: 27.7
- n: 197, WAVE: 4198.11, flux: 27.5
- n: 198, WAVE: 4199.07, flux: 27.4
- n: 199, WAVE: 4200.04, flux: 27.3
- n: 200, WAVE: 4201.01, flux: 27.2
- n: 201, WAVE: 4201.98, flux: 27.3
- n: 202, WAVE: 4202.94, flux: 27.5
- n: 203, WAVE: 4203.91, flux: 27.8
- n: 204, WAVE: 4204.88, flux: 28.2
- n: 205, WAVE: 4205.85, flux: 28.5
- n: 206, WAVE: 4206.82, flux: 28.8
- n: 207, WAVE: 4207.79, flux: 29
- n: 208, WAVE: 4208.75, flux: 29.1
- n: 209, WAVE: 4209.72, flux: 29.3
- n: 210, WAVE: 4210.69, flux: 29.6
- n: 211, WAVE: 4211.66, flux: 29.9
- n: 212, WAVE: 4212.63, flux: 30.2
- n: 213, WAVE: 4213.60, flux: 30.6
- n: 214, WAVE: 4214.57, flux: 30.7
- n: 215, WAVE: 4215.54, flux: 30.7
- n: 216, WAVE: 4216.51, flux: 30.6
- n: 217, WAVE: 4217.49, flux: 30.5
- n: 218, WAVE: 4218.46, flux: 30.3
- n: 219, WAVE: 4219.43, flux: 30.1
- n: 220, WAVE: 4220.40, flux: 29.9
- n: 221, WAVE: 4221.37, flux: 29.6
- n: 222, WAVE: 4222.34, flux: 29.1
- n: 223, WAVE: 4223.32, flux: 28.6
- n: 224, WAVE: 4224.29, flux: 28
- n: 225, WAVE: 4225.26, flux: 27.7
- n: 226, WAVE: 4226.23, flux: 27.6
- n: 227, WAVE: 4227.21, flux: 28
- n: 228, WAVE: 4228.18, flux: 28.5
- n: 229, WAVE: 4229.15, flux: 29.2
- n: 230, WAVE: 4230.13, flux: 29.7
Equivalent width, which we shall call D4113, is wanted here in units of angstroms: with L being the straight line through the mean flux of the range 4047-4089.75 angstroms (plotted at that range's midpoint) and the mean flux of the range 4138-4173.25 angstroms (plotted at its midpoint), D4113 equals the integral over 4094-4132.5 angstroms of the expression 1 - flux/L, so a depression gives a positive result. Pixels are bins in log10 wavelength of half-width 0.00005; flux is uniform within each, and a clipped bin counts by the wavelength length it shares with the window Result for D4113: 2.1 angstroms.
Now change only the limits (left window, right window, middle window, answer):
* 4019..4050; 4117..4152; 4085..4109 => 1.2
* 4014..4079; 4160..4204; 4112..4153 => -1.1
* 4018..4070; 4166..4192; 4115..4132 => -0.7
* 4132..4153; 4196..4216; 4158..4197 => 1.6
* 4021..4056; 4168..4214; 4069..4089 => -0.6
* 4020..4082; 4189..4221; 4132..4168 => 0.1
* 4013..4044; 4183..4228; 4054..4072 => 0.7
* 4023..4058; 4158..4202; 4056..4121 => 0.4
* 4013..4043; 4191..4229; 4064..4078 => 0.8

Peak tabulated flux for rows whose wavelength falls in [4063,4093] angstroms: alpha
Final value 32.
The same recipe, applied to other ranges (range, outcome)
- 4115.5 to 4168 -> 30.4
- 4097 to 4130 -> 29.3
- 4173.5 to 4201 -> 28.1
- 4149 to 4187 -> 29.7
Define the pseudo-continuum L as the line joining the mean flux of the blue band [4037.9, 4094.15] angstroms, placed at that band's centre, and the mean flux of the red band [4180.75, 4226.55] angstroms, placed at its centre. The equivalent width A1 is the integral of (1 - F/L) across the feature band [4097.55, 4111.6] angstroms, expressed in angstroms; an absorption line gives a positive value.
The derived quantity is 1.9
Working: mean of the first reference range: 28.1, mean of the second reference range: 28.2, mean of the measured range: 24.4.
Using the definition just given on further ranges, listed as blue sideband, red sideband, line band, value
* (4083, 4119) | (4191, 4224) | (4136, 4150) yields -0.44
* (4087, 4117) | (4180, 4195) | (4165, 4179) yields -0.31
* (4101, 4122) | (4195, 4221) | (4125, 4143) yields -0.64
